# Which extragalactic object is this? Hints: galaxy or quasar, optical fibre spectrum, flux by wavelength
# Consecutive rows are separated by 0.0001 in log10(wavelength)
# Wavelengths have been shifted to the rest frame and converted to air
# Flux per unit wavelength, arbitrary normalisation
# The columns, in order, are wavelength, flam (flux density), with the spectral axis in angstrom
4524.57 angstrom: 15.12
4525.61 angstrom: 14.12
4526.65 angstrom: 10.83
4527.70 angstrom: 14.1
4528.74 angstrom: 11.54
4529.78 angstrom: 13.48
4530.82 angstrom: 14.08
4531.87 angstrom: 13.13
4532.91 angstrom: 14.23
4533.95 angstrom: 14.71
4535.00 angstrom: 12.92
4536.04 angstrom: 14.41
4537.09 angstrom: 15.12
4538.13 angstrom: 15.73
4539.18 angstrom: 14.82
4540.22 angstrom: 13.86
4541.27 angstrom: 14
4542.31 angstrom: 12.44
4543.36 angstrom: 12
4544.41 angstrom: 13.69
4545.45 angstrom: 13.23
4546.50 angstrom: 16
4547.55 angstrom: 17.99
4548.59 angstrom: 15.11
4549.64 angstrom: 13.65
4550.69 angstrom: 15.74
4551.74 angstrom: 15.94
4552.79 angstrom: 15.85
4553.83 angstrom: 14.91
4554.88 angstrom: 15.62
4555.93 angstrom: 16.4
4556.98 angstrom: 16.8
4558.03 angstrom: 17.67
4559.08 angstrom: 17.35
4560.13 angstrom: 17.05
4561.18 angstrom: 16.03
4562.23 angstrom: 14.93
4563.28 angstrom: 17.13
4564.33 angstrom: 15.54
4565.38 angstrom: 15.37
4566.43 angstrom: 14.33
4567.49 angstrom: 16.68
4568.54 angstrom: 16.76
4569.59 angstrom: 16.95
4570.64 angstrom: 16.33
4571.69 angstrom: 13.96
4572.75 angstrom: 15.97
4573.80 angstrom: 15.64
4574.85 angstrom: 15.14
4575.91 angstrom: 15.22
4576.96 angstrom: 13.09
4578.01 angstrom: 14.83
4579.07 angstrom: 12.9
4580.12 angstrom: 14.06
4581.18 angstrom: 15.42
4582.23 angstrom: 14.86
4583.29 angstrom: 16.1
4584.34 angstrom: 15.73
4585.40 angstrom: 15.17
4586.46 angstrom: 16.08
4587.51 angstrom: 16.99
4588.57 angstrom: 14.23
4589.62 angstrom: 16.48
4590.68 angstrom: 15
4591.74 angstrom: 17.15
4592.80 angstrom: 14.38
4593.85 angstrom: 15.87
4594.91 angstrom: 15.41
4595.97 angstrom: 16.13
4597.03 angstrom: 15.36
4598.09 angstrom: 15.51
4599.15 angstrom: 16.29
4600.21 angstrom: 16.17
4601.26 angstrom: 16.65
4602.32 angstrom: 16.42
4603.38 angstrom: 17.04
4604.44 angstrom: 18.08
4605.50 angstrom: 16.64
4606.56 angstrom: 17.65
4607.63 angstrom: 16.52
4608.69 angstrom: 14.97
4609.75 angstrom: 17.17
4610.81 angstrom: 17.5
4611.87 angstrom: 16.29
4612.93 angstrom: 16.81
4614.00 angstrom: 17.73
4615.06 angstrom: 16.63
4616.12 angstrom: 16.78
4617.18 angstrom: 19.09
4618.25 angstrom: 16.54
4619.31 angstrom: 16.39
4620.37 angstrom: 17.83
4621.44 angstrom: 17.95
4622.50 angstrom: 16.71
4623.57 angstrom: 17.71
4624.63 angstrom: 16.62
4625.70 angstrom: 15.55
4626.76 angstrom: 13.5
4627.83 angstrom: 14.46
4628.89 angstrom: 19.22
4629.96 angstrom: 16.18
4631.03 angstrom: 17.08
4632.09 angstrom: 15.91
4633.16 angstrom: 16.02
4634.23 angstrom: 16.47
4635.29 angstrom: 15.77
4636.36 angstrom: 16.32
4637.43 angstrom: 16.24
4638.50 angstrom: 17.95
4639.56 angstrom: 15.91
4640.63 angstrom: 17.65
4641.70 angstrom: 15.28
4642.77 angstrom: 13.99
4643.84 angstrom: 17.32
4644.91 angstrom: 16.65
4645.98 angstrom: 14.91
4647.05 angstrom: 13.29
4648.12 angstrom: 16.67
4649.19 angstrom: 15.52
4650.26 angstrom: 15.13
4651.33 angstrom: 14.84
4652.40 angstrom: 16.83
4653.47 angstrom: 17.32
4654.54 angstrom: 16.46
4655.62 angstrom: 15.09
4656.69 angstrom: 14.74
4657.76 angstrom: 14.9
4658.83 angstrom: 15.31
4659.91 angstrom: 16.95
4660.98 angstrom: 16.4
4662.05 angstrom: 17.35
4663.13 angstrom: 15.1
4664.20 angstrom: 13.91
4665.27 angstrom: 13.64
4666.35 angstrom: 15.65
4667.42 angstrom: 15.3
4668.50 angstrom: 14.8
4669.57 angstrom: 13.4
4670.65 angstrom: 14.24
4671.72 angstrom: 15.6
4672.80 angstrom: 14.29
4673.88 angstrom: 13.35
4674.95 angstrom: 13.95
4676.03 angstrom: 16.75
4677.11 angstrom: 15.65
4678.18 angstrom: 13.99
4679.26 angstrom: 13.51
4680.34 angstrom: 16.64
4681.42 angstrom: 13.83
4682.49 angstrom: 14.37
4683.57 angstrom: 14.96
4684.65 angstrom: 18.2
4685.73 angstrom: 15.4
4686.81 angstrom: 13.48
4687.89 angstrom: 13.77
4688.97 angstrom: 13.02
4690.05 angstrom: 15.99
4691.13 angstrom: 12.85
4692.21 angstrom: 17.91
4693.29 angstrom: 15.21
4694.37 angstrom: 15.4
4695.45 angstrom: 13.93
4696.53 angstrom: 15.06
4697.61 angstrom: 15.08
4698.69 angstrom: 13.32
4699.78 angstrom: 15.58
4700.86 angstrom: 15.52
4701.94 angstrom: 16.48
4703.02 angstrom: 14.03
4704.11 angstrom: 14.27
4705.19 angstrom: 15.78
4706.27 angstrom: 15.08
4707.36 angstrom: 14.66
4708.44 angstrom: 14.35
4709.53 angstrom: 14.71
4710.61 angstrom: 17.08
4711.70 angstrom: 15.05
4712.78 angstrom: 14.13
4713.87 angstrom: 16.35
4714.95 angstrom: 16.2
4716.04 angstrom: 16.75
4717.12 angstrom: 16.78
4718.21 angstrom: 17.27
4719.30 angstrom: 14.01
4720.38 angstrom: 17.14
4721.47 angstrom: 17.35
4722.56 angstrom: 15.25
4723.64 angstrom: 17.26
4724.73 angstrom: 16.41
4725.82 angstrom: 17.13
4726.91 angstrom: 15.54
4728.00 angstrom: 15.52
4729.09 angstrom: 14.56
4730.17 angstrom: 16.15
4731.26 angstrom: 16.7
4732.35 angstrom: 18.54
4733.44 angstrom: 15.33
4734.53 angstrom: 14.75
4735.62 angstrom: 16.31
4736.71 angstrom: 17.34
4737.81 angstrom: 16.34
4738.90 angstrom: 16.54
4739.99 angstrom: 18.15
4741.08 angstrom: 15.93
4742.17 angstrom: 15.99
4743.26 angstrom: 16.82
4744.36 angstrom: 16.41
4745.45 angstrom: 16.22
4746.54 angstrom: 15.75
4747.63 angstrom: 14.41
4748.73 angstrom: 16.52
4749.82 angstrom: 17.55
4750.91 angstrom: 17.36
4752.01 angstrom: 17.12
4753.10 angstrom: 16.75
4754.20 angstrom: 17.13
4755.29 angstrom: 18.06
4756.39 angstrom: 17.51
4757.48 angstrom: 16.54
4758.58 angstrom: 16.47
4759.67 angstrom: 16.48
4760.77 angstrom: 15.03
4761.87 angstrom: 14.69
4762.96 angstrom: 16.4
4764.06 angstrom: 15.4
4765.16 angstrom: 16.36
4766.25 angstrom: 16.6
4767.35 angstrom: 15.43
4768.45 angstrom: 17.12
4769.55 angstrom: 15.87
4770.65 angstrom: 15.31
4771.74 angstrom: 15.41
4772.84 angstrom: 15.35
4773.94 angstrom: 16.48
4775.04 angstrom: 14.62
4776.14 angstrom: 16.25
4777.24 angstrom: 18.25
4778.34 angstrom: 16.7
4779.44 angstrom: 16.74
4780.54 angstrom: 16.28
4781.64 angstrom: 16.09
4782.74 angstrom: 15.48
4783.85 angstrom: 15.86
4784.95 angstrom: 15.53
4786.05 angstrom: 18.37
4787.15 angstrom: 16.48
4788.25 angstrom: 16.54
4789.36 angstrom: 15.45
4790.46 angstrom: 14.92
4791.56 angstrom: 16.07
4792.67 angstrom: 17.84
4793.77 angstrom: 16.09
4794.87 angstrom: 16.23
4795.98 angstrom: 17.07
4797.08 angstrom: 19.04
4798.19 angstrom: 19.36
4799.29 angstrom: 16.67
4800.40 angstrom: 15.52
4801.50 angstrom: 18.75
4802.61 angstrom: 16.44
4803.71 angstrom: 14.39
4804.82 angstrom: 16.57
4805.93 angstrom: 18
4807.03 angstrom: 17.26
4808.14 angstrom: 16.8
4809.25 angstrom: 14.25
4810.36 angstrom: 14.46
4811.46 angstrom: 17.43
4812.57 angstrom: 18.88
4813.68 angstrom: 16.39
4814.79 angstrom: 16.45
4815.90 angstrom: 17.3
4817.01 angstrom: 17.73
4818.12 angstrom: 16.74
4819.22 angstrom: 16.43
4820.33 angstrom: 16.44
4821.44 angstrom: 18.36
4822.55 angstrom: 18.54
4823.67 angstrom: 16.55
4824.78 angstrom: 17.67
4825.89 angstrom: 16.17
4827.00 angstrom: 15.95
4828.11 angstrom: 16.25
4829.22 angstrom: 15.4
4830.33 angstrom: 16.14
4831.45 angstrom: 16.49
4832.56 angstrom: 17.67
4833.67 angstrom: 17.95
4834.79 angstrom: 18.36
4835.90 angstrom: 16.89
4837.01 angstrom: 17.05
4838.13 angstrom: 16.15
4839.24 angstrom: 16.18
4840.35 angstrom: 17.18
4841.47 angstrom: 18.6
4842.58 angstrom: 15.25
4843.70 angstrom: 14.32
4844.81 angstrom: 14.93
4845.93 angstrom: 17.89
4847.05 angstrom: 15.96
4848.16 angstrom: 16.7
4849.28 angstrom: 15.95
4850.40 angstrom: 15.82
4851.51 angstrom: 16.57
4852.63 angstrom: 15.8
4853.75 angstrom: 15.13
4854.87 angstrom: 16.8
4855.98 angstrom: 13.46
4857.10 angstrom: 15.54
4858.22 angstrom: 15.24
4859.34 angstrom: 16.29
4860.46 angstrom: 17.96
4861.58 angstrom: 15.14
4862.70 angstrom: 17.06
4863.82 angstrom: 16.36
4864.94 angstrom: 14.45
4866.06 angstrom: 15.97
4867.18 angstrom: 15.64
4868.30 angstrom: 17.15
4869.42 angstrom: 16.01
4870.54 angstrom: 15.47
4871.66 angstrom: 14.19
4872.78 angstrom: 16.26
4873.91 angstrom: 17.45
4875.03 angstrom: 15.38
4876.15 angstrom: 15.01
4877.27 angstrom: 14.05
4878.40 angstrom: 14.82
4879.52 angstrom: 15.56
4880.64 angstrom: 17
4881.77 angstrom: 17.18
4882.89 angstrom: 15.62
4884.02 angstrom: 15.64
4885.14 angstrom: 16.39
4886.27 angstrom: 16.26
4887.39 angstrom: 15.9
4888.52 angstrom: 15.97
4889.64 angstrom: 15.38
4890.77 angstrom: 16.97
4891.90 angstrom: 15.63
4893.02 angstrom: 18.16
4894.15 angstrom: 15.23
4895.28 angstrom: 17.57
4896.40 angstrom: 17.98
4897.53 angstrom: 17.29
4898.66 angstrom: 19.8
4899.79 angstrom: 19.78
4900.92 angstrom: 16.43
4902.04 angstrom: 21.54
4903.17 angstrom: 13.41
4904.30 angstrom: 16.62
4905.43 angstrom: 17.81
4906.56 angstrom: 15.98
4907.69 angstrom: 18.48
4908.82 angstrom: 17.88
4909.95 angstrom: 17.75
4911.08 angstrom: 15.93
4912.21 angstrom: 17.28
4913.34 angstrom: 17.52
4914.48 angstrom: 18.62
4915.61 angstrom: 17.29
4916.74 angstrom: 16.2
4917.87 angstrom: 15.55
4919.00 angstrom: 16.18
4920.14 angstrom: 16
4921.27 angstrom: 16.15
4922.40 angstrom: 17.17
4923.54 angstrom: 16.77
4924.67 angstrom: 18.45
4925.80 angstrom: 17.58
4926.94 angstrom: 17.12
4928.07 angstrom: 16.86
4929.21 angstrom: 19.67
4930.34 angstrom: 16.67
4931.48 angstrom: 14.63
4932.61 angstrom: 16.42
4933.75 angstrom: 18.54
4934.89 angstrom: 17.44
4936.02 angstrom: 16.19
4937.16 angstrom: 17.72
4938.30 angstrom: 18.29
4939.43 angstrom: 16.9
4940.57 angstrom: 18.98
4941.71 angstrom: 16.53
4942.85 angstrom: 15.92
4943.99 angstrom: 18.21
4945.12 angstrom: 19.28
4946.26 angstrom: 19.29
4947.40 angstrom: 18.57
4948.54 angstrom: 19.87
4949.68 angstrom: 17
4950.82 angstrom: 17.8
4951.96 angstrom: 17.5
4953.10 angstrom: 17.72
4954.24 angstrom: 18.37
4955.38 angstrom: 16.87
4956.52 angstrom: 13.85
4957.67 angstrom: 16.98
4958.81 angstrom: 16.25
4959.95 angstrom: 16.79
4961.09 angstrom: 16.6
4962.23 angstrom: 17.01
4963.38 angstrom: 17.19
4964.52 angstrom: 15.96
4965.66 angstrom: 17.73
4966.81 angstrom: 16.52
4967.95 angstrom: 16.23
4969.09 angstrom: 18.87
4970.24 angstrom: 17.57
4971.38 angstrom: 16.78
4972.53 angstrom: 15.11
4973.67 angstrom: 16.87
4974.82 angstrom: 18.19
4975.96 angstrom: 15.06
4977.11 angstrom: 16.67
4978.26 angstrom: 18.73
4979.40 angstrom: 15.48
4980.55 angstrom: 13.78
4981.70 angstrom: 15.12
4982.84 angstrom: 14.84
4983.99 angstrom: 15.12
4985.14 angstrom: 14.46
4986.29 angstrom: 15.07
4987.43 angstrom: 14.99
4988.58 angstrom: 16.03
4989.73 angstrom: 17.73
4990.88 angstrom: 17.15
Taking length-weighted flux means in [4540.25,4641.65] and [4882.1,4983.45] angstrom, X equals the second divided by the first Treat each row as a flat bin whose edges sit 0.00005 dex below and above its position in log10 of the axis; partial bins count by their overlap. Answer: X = 1.07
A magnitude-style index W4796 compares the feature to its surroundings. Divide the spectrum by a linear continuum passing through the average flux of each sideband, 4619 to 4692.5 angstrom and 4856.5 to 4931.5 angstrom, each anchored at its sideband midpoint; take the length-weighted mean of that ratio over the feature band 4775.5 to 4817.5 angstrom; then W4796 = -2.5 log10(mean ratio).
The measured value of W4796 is -0.03 mag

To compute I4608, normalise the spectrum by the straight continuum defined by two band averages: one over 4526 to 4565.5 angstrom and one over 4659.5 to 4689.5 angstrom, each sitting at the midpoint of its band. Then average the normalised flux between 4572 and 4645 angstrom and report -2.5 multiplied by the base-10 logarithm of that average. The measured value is -0.090 mag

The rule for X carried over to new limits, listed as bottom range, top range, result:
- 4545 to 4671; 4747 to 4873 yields 1.03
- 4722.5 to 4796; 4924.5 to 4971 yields 1.06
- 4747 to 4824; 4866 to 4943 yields 1.01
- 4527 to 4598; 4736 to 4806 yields 1.09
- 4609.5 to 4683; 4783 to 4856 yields 1.05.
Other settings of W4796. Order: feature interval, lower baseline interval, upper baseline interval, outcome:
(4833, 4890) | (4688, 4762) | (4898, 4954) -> 0.059 mag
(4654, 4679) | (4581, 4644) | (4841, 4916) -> 0.090 mag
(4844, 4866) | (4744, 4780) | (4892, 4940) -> 0.063 mag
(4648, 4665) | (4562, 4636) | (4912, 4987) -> 0.033 mag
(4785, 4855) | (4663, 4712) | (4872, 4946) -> -0.038 mag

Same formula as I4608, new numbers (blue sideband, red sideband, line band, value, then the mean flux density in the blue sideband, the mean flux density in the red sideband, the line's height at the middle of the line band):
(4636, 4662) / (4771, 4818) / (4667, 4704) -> 0.088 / 15.9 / 16.6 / 16.1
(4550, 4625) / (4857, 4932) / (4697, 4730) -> 0.047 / 16.1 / 16.6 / 16.3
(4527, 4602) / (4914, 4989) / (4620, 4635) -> -0.069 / 15.2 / 16.9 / 15.5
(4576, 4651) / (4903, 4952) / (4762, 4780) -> 0.039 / 16.1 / 17.3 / 16.7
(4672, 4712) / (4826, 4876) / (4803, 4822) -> -0.055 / 14.9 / 16.2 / 15.9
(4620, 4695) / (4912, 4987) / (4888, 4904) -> -0.035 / 15.6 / 16.9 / 16.7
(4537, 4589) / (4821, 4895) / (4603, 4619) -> -0.103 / 15.3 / 16.2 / 15.5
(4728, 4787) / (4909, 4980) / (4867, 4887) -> 0.067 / 16.3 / 17.2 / 16.9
